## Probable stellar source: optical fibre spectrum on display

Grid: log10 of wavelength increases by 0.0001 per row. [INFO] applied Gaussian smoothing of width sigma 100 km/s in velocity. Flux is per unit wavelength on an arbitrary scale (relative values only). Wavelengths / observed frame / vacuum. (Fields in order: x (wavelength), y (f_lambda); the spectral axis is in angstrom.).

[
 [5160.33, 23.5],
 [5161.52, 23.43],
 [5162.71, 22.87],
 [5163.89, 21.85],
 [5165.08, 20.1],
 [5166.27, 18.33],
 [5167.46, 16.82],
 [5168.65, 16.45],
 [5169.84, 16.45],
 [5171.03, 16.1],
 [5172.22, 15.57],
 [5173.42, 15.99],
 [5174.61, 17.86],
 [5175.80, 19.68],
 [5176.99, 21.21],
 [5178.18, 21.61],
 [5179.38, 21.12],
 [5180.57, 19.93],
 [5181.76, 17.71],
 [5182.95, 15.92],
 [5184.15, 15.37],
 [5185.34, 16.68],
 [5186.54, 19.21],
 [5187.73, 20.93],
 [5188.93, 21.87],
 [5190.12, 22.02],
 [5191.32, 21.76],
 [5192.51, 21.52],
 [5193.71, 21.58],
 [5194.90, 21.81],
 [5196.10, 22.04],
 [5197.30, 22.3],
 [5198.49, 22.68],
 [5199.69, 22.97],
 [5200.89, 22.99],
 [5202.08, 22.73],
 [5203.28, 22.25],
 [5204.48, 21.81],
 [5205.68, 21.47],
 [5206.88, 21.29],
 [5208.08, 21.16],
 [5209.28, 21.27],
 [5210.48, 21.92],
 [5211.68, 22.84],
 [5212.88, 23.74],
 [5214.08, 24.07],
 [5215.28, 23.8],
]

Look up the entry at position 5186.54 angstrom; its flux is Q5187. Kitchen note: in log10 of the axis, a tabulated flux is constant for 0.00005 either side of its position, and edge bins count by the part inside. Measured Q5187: 19.21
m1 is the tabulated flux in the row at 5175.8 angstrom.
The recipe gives 19.68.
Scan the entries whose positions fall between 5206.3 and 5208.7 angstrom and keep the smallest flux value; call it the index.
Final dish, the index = 21.16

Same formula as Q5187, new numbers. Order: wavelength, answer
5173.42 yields 15.99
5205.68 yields 21.47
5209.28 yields 21.27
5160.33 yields 23.5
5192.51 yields 21.52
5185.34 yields 16.68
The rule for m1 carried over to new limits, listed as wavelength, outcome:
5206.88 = 21.29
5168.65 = 16.45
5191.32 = 21.76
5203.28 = 22.25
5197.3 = 22.3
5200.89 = 22.99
